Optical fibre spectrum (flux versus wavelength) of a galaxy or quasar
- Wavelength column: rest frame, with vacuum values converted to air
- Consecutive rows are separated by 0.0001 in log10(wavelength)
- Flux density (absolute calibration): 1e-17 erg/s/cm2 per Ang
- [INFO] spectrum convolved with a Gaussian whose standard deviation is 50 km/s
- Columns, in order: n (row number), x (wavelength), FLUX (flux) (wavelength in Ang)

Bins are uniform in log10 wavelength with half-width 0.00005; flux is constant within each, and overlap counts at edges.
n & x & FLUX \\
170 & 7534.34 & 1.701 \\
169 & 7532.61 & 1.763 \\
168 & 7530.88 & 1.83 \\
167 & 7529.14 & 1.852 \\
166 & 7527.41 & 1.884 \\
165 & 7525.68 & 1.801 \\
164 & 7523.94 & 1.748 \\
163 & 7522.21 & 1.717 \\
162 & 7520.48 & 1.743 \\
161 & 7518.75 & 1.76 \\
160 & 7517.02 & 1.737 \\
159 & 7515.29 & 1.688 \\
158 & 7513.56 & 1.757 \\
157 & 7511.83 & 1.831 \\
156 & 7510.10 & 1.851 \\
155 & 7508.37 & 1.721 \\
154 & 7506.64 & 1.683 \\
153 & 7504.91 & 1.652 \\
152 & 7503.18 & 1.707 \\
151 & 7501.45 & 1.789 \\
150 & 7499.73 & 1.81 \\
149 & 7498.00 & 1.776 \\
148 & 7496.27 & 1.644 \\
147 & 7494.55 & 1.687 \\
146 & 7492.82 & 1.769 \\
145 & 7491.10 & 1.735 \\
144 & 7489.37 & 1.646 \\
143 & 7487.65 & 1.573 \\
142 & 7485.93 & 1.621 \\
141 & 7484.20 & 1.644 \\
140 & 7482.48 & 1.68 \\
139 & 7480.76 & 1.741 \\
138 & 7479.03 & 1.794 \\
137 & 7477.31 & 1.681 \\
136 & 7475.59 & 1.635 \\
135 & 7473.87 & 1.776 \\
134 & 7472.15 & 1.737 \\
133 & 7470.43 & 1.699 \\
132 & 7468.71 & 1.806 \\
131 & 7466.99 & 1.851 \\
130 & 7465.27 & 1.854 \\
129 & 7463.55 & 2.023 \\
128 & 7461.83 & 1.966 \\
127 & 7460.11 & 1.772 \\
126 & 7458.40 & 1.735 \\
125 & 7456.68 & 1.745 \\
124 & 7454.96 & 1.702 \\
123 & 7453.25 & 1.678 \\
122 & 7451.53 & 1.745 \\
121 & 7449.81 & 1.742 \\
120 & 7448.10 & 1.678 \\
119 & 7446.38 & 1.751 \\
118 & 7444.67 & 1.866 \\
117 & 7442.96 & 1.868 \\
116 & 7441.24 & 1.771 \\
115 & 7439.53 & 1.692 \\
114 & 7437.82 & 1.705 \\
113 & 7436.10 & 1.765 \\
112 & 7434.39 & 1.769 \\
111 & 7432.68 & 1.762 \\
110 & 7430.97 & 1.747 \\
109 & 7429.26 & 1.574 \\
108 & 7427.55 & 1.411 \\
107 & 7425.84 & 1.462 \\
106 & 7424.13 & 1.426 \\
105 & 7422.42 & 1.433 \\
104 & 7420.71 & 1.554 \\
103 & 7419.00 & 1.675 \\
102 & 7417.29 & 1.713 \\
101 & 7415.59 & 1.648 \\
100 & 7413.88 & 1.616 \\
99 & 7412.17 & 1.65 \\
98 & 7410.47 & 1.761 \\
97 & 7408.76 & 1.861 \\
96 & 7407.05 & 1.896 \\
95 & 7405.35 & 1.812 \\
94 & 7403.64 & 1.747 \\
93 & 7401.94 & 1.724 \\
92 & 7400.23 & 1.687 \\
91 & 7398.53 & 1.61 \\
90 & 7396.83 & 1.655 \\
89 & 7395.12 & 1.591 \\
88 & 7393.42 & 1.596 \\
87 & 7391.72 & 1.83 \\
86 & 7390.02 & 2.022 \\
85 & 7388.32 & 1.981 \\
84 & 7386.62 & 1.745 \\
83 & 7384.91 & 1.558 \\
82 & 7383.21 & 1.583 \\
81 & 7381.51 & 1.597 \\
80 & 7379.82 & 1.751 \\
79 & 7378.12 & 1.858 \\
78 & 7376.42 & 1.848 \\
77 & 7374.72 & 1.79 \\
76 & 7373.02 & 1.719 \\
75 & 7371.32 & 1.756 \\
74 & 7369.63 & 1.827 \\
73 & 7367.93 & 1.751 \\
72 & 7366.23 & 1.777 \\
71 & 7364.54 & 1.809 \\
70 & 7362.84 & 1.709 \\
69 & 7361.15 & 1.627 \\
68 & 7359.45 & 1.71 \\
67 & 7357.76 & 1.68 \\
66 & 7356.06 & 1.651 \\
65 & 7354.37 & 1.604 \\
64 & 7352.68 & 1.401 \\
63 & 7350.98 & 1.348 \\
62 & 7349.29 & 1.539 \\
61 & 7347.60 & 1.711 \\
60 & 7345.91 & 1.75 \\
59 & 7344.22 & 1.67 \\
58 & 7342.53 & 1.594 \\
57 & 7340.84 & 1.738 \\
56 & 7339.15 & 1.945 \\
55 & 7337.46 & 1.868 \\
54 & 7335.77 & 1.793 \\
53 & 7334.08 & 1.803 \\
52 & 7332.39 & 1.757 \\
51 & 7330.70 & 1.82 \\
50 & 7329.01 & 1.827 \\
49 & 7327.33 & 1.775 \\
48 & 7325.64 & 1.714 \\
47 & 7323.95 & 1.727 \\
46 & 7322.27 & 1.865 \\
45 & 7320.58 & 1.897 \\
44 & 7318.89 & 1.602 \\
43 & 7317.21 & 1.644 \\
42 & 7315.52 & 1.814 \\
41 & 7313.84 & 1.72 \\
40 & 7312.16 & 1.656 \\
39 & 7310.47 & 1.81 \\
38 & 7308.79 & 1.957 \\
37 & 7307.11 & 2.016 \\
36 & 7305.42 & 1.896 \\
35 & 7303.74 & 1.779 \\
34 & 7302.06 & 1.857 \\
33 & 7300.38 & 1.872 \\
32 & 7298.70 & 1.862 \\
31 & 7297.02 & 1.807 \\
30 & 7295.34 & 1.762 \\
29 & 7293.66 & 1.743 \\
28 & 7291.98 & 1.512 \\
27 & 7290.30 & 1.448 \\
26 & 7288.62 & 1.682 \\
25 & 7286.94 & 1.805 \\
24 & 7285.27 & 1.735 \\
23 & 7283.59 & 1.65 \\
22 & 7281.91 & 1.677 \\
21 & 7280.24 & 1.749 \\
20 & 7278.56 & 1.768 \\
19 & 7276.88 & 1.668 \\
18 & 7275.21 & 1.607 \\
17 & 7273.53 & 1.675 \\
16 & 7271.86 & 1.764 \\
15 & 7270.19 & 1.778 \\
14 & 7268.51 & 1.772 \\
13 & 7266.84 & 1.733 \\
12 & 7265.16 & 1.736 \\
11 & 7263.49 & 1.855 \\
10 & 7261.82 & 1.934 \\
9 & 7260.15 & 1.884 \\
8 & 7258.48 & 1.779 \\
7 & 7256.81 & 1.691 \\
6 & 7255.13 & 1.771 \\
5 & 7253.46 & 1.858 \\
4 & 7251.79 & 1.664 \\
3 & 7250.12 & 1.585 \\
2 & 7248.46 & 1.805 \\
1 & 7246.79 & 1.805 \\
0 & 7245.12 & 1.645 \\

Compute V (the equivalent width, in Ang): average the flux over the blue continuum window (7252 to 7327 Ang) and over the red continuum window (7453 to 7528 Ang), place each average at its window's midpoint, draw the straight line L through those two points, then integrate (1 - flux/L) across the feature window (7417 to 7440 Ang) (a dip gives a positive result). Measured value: 1.8 Ang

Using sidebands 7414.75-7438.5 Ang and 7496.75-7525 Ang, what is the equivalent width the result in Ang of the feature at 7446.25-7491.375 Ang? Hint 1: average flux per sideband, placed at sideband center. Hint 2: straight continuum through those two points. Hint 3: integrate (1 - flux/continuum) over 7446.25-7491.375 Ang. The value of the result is -1.6 Ang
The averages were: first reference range 1.62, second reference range 1.75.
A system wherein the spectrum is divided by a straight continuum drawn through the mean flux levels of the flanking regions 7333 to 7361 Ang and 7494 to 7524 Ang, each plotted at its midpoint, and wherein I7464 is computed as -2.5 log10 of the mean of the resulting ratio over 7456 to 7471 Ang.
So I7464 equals -0.07 mag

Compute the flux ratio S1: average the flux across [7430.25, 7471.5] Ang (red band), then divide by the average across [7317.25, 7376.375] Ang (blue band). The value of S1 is 1.03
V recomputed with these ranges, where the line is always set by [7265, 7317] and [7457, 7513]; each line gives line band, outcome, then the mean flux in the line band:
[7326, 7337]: -0.28 Ang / 1.79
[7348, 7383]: 1.26 Ang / 1.69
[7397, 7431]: 1.95 Ang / 1.65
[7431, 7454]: -0.08 Ang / 1.75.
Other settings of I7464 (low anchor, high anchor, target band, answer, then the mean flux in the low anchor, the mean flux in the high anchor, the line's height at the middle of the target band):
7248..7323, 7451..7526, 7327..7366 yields 0.03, 1.76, 1.74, 1.75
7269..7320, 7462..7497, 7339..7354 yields 0.08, 1.74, 1.73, 1.74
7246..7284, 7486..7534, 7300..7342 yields -0.03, 1.75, 1.74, 1.75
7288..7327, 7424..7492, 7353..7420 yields 0.01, 1.77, 1.72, 1.74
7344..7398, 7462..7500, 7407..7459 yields 0.02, 1.7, 1.74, 1.72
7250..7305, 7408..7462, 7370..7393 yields -0.04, 1.74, 1.69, 1.71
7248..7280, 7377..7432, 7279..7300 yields 0.02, 1.75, 1.68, 1.74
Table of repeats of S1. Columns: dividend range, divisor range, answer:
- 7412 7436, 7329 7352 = 0.93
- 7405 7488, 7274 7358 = 0.99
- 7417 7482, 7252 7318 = 0.98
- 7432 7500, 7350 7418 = 1.02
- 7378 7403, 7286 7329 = 0.97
